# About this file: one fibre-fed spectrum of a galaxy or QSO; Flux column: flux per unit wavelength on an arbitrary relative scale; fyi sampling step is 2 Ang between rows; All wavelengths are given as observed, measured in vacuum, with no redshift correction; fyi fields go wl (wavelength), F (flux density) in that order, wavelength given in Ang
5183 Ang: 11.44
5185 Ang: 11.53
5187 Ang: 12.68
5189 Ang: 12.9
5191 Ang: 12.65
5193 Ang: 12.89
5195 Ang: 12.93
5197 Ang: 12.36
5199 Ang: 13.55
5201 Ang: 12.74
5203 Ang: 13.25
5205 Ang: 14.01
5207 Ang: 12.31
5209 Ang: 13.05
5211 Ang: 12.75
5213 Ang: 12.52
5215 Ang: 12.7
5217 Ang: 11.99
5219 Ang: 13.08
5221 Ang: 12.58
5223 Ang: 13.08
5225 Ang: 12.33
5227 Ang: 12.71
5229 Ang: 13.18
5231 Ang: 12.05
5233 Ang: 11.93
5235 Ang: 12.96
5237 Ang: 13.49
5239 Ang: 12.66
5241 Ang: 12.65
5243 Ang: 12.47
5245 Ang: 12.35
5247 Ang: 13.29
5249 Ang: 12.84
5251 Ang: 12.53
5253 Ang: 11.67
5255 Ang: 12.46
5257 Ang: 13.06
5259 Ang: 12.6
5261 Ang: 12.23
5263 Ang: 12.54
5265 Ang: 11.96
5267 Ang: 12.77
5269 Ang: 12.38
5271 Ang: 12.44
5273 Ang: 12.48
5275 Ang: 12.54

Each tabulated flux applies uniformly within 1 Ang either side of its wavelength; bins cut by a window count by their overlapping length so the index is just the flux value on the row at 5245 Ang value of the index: 12.35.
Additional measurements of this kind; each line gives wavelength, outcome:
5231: 12.05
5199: 13.55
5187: 12.68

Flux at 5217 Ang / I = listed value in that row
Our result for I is 11.99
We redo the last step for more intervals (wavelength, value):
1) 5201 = 12.74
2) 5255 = 12.46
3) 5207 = 12.31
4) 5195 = 12.93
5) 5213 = 12.52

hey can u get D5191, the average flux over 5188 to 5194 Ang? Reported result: 12.8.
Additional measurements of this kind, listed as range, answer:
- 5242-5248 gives 12.7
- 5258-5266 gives 12.3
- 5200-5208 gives 13.1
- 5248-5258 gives 12.5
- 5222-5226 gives 12.7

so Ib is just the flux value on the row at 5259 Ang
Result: 12.6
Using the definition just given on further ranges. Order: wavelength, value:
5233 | 11.93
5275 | 12.54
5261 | 12.23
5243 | 12.47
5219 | 13.08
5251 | 12.53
